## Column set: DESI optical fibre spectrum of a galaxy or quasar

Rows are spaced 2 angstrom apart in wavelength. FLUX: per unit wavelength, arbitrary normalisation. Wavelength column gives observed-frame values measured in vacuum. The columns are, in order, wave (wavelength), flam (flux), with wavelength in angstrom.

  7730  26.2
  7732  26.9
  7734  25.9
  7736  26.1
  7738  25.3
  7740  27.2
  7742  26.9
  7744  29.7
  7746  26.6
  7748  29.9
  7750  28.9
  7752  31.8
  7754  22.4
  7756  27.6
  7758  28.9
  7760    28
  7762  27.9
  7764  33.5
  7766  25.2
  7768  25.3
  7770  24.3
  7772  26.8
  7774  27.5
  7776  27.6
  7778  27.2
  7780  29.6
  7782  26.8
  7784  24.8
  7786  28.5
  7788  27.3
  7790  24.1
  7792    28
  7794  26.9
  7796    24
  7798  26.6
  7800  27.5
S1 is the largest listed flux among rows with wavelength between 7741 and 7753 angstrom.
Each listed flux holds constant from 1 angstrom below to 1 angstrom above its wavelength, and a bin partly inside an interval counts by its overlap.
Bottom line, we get 31.8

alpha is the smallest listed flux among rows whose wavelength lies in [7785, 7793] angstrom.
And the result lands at 24.1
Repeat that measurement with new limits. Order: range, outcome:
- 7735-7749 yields 25.3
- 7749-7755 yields 22.4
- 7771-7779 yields 26.8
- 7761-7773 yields 24.3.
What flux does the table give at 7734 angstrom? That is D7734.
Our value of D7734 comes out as 25.9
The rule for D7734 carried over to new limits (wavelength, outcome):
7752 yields 31.8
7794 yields 26.9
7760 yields 28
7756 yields 27.6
